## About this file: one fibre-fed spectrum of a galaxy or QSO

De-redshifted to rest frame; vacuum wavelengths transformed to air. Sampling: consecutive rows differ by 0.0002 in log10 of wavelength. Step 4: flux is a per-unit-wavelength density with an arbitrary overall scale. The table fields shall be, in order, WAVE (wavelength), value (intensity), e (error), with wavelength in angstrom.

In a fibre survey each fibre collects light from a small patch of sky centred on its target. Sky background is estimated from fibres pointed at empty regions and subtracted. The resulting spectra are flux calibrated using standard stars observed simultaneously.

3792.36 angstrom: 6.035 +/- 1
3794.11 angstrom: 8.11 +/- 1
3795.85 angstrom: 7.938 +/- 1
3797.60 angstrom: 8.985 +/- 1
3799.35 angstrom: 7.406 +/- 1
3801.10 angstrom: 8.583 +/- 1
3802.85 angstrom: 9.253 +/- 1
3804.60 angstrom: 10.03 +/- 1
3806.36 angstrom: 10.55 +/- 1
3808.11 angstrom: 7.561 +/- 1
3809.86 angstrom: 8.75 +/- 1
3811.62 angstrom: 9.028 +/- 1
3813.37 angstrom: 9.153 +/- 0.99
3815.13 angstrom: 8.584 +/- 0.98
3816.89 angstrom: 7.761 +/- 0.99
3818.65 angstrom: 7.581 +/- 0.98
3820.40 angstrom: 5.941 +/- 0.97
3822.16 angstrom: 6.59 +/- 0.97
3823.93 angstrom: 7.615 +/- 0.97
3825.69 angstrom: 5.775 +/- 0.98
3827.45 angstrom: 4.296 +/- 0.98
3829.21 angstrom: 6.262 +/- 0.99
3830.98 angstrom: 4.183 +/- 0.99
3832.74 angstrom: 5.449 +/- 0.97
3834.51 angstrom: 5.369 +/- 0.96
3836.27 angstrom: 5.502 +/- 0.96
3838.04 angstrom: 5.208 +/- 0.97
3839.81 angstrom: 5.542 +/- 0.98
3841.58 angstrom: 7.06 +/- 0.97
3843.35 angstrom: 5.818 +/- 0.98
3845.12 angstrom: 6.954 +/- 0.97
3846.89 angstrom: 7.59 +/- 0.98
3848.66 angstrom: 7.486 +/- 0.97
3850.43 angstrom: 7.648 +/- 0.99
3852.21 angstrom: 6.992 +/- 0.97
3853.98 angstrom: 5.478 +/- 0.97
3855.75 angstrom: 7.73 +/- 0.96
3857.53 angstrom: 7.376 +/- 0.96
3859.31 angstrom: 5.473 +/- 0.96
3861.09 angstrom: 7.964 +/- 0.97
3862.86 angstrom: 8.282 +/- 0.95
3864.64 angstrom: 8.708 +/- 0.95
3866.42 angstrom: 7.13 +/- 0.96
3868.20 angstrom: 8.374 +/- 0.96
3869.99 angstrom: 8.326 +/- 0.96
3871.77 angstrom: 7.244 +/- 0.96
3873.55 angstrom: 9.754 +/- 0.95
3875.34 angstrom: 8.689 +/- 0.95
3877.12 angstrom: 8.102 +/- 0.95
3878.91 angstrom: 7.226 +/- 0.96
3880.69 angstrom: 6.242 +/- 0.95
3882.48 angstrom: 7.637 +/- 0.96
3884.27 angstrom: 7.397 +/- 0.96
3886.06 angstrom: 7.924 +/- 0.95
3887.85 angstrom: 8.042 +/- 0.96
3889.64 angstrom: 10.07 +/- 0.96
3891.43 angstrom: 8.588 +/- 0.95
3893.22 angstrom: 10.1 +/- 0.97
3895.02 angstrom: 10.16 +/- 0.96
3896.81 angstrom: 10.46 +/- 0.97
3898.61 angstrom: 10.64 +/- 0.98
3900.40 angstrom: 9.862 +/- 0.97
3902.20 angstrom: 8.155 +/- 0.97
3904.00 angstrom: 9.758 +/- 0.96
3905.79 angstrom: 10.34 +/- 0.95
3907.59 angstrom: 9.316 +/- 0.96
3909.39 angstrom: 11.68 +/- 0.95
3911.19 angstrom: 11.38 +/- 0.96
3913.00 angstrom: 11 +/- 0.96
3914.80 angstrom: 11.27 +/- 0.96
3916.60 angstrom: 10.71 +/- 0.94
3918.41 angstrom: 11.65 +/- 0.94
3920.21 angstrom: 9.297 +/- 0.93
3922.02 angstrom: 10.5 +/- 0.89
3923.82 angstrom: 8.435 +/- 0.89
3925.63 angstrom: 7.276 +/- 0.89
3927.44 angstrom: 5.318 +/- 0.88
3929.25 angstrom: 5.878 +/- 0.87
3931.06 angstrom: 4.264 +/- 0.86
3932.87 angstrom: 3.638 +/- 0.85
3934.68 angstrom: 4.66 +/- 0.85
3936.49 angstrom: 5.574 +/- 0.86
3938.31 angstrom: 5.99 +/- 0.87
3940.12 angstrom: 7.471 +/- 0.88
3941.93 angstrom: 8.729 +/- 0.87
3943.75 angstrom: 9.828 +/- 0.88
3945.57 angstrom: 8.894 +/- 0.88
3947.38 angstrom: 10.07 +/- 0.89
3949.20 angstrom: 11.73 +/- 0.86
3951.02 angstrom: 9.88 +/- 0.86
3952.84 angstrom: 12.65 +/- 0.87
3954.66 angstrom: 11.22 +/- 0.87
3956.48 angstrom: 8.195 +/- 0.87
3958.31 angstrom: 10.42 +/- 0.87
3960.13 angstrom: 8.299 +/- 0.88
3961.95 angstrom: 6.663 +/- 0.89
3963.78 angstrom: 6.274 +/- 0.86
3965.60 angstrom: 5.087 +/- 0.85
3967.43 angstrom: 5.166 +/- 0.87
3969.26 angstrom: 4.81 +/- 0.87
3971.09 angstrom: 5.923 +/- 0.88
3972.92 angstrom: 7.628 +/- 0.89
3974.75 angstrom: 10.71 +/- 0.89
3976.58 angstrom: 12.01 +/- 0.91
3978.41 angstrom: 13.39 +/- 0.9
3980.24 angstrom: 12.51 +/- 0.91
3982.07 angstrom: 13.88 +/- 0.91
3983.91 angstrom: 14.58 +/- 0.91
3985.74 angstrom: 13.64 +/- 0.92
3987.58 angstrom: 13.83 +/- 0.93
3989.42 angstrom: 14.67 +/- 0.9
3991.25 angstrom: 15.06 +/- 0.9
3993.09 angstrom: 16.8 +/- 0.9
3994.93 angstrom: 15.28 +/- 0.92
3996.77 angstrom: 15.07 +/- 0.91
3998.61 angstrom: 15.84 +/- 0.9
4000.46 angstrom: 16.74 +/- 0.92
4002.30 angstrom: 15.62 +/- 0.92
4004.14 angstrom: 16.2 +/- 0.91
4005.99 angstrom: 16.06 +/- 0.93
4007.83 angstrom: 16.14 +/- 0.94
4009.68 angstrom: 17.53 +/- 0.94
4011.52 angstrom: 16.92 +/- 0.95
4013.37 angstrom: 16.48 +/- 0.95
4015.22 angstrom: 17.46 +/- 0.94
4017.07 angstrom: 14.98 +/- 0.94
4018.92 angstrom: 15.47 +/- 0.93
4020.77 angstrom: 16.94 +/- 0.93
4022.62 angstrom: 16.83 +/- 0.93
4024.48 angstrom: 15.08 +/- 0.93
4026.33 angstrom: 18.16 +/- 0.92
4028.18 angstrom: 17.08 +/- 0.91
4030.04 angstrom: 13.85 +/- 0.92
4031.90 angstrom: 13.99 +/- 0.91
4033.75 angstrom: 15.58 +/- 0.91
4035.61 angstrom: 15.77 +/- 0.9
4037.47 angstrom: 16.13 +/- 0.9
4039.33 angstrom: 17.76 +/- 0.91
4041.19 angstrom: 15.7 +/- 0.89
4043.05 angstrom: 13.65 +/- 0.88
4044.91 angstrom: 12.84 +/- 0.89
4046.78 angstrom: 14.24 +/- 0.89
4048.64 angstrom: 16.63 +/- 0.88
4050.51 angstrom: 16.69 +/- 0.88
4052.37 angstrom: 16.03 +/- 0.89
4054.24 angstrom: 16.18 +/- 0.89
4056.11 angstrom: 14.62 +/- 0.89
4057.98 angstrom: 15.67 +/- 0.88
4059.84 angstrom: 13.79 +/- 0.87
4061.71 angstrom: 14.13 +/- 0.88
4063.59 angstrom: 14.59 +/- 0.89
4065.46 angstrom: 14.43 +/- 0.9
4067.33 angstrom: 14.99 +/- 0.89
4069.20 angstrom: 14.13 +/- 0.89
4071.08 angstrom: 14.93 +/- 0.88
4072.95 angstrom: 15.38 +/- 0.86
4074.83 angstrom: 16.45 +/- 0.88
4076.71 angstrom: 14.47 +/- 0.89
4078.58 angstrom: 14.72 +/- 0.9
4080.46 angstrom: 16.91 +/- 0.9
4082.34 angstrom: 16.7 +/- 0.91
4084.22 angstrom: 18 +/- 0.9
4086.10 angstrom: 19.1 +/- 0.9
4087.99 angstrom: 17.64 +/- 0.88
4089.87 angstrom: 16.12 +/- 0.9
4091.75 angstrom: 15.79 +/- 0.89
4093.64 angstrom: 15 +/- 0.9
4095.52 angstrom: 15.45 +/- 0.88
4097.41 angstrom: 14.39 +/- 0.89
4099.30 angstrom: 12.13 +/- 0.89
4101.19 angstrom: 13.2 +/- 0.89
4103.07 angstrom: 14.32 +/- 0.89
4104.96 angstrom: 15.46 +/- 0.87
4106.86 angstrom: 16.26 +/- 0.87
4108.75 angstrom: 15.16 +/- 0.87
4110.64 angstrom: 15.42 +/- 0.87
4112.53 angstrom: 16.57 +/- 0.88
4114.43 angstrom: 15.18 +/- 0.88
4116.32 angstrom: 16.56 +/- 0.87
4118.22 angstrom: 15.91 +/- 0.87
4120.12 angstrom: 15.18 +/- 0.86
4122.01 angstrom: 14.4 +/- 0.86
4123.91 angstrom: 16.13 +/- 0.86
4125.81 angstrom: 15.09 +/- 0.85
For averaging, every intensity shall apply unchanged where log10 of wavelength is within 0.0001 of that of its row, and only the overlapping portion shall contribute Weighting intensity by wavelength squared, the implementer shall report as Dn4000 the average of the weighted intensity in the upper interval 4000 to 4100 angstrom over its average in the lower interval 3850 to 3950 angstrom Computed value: 2.02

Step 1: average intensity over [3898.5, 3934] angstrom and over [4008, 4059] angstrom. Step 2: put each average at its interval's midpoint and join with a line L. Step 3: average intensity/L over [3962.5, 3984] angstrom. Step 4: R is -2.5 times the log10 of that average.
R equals 0.34 mag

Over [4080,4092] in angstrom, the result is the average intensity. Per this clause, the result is 17.3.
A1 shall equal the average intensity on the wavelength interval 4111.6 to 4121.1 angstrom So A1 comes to 15.9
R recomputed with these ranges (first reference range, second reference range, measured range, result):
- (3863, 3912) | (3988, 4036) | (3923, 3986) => 0.44 mag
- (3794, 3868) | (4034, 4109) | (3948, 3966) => 0.24 mag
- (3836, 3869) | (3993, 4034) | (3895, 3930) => 0.07 mag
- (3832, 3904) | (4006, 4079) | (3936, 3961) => 0.22 mag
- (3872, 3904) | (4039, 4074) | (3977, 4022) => -0.19 mag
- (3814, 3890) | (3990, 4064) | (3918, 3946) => 0.45 mag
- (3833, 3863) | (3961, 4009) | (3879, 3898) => -0.04 mag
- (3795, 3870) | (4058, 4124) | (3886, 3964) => 0.13 mag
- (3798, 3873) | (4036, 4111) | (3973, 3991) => -0.07 mag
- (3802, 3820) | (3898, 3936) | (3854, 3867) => 0.18 mag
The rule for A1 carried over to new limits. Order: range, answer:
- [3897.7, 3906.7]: 9.75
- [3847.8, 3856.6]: 7.07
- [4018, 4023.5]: 16.4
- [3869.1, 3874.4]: 8.44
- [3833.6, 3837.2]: 5.43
